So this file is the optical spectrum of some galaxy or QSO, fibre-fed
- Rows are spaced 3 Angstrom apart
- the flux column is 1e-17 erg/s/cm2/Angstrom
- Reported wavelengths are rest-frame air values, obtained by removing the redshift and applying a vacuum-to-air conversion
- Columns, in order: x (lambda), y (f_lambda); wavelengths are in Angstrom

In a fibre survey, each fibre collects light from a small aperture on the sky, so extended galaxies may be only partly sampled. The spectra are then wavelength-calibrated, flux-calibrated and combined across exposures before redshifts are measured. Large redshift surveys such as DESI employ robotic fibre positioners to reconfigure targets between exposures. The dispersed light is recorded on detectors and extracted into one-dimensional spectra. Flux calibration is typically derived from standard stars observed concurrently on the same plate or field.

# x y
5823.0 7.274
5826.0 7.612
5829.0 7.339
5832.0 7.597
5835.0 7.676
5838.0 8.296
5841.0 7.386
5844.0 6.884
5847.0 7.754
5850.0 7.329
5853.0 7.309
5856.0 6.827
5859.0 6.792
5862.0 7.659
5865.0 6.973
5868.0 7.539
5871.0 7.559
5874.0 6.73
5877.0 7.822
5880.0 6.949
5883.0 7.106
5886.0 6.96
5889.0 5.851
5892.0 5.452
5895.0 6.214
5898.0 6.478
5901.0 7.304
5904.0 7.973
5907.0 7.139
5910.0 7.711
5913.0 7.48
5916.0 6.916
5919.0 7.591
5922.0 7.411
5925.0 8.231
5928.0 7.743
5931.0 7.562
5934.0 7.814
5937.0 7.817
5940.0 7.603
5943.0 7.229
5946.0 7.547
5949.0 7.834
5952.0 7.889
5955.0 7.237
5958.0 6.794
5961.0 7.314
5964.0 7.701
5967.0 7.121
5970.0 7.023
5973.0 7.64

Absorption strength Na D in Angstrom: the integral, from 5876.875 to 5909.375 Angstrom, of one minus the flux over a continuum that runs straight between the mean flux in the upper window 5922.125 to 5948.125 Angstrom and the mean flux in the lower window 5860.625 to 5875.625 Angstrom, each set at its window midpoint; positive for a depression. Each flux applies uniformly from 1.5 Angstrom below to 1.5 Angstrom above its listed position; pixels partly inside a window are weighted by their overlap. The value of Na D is 2.7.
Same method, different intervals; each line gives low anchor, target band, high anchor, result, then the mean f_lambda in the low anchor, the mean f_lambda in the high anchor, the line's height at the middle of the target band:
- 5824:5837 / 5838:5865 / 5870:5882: 0.50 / 7.57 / 7.25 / 7.42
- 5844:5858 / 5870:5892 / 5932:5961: 1.35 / 7.24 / 7.52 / 7.33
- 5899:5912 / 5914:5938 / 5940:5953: -0.25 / 7.49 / 7.61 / 7.55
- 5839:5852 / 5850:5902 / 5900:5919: 3.38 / 7.37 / 7.44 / 7.4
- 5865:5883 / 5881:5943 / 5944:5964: 1.21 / 7.27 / 7.45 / 7.36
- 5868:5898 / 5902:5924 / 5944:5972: -1.45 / 6.77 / 7.39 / 7.01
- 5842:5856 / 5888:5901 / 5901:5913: 2.32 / 7.27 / 7.55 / 7.49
